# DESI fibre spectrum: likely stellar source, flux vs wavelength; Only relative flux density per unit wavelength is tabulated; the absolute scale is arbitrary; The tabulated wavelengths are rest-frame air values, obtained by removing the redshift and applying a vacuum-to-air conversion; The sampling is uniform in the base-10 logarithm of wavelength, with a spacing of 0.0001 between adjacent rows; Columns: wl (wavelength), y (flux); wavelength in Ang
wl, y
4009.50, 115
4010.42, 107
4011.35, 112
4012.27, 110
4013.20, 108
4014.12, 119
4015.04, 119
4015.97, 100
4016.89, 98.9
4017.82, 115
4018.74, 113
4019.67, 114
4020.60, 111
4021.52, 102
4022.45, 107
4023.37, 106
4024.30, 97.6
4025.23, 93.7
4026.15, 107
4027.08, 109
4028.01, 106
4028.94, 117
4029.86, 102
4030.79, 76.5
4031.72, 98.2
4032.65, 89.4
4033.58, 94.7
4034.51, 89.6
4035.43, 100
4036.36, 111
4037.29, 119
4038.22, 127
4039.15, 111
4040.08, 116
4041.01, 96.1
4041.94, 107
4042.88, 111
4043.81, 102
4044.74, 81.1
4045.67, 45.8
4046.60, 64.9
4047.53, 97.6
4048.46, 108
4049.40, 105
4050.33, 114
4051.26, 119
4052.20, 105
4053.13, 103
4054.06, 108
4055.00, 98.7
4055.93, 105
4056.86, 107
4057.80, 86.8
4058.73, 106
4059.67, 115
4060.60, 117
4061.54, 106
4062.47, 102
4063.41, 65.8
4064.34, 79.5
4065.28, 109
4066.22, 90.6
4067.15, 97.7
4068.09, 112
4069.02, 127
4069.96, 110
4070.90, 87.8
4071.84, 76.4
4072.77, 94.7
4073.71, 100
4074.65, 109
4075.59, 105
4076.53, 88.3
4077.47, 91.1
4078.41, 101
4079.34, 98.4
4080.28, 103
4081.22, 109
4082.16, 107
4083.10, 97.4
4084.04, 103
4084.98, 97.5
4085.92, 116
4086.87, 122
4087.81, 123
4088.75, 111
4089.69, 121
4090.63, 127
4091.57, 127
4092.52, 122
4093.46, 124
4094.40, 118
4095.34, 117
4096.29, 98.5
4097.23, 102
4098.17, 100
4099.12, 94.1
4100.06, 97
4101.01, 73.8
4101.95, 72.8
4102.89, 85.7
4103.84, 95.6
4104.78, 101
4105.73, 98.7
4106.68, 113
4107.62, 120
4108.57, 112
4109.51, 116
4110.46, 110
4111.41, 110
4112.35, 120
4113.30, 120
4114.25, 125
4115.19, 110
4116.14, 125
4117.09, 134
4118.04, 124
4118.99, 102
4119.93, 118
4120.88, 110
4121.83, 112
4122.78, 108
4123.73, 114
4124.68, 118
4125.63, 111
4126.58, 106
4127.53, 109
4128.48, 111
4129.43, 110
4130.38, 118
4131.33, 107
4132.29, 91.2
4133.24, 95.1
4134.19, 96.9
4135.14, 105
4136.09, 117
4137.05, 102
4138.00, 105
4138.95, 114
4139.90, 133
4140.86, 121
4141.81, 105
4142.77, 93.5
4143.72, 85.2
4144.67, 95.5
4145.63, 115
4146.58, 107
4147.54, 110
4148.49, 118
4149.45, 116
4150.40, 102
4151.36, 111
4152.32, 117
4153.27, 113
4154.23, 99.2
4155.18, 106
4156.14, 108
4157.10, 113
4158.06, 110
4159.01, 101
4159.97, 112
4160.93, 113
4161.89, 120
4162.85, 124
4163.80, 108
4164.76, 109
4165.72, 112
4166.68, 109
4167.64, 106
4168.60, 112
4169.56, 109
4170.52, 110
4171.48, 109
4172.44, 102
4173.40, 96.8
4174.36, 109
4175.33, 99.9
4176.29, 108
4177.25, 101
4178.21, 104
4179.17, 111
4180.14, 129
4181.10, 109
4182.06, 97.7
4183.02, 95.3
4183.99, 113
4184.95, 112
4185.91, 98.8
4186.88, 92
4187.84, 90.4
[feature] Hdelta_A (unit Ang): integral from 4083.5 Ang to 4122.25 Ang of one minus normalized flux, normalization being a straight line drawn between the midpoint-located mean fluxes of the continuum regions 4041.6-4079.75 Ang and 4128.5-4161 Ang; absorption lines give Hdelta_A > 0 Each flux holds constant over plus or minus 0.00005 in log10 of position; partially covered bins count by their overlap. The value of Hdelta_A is -2.6 Ang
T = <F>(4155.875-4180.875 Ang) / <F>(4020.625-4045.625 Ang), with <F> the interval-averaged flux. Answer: 1.07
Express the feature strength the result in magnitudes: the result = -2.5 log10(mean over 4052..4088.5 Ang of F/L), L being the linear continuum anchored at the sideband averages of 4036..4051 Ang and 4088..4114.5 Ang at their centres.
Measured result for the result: 0.02 mag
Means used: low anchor 101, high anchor 108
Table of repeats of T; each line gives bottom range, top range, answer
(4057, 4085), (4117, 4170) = 1.10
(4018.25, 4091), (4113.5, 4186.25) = 1.07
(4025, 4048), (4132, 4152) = 1.08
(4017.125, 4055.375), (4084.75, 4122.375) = 1.08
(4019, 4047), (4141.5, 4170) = 1.08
